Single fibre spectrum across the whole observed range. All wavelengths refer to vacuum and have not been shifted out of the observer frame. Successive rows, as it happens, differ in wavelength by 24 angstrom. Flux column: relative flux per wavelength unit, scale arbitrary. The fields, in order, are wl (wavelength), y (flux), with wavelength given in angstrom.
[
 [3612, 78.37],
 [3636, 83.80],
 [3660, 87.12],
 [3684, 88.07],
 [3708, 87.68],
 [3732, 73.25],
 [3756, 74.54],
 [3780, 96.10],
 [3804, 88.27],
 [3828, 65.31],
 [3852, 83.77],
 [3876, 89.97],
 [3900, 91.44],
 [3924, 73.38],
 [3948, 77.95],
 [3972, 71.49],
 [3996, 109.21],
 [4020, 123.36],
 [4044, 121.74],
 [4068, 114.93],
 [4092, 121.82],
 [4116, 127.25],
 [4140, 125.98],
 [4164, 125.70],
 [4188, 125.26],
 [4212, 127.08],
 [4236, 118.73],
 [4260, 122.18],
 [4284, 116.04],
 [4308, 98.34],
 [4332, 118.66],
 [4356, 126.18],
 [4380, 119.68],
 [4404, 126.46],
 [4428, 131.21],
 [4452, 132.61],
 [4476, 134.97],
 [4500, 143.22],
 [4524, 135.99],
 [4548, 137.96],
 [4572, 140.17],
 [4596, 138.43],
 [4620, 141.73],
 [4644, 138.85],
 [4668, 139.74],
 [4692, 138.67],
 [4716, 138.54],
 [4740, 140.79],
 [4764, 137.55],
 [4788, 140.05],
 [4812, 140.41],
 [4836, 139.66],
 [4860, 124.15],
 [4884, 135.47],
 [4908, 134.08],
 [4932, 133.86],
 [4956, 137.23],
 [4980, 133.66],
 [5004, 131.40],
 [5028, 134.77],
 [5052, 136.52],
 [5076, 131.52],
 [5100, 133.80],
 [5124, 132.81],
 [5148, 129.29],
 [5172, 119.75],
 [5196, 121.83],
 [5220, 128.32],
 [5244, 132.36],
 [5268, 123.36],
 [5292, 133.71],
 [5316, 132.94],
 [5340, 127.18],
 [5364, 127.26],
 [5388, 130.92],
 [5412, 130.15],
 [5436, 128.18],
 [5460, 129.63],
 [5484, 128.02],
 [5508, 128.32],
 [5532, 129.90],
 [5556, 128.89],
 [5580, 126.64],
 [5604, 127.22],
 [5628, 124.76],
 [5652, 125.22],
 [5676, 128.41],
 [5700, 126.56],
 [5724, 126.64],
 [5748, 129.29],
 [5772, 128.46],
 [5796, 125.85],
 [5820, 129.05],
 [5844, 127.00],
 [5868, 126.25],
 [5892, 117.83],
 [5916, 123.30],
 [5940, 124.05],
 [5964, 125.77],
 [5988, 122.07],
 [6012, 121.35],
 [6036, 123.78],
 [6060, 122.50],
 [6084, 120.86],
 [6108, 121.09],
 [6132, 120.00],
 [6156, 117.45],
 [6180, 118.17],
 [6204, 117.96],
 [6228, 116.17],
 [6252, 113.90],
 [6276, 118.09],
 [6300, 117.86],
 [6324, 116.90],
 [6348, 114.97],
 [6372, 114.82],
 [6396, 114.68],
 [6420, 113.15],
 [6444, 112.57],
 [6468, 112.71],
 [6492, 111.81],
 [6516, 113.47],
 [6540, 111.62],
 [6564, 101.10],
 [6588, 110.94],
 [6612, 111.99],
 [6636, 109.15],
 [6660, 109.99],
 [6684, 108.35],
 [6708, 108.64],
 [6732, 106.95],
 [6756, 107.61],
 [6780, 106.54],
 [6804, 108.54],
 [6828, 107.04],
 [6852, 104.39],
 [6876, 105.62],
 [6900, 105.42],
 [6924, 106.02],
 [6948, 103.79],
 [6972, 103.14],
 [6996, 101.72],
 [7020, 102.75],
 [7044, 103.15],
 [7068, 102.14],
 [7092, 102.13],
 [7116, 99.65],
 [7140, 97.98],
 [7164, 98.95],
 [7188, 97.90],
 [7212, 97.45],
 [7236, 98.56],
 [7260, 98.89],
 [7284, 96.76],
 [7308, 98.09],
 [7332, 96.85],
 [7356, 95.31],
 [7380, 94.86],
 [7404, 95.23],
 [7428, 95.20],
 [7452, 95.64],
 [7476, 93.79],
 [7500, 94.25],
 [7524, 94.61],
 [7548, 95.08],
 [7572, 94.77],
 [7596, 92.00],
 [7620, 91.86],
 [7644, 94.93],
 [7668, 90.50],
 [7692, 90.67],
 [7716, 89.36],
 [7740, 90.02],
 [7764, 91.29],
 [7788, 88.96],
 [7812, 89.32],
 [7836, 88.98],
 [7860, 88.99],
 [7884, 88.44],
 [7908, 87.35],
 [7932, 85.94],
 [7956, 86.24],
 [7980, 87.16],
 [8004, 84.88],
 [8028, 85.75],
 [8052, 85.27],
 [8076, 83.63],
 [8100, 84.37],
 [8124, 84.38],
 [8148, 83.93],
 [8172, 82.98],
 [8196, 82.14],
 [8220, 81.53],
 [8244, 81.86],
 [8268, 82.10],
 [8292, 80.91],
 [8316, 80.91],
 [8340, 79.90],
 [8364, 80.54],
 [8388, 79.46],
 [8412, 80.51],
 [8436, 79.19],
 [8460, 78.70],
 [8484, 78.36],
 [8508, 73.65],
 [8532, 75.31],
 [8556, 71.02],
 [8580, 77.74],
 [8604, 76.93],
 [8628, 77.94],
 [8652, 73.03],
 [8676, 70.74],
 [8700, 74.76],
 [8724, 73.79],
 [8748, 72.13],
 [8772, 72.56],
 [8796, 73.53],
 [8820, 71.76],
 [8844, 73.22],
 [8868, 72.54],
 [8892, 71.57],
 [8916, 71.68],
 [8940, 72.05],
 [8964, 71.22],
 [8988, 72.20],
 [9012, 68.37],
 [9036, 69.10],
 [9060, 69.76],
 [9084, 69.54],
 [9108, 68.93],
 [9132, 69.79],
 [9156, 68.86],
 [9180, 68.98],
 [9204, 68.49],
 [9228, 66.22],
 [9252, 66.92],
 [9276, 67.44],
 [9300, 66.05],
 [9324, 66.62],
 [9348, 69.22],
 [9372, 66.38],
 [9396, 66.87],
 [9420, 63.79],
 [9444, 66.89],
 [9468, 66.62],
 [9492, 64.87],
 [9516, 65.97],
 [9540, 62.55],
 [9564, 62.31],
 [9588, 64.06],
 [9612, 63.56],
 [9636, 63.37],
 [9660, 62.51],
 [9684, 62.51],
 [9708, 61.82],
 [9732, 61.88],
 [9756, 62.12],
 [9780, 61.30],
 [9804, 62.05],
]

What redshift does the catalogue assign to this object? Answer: 0.000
